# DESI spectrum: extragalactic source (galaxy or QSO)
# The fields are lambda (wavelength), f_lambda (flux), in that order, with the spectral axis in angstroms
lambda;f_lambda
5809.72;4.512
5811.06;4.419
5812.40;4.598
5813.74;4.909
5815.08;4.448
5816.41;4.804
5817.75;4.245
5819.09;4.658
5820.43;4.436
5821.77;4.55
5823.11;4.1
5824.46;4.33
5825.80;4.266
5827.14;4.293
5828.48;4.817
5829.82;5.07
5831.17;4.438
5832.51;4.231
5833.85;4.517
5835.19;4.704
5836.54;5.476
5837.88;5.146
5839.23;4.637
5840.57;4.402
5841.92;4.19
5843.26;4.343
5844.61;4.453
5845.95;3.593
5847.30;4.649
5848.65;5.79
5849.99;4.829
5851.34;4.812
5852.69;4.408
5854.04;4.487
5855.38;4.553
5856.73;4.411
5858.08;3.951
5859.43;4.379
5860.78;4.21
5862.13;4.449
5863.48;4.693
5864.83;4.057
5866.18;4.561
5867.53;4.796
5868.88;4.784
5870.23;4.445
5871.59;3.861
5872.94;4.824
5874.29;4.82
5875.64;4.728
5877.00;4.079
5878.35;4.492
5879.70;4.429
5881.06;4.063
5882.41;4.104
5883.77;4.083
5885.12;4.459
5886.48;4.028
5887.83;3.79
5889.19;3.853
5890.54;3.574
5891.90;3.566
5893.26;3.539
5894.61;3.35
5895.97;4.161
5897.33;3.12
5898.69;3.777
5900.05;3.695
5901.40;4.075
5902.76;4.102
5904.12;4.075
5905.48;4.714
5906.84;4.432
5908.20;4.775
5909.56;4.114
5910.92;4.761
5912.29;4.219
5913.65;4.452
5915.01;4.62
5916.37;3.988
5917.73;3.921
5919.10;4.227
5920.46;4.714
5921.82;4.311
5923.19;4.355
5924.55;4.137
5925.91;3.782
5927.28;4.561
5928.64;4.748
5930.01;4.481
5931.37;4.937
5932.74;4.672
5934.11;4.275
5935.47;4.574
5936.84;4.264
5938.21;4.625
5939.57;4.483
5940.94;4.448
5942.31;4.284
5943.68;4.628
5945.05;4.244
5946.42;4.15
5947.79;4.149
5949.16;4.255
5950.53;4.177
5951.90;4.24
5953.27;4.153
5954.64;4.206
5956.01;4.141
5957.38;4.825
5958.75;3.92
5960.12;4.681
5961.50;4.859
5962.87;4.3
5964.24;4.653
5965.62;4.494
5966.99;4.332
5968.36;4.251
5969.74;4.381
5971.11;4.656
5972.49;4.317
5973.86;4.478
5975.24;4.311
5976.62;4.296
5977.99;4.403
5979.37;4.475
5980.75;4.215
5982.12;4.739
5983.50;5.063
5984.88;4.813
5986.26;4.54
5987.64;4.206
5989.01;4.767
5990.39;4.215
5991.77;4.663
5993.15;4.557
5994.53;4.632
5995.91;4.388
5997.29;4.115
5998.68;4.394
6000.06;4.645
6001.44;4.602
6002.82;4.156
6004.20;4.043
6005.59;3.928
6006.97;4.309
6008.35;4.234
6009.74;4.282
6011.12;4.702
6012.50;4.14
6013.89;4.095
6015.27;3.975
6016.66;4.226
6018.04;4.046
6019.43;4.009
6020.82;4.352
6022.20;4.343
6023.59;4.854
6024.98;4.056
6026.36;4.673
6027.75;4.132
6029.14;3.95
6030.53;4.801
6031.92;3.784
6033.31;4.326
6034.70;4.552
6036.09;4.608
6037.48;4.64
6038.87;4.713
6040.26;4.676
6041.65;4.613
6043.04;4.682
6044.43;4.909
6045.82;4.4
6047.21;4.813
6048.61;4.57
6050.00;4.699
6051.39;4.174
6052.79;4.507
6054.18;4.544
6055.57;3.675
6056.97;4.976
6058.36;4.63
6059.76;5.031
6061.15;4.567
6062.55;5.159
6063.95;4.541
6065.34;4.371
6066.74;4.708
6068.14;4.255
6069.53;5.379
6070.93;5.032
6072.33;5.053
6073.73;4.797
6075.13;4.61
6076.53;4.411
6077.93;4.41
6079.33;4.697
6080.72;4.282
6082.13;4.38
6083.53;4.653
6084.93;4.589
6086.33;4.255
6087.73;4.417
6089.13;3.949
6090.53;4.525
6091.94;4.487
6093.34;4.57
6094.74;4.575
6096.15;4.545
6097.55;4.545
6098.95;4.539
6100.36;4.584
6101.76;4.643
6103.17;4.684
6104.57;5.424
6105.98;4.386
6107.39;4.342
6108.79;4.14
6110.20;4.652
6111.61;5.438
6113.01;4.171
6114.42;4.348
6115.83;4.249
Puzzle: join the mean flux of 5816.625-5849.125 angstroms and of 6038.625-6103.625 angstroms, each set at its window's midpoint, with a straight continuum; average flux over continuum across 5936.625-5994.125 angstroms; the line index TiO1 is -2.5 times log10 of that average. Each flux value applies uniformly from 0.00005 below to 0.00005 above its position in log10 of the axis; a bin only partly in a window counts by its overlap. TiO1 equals 0.03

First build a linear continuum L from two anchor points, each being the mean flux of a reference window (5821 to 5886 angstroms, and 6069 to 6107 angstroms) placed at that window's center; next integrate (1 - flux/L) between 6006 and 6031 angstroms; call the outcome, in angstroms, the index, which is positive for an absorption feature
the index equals 1.6 angstroms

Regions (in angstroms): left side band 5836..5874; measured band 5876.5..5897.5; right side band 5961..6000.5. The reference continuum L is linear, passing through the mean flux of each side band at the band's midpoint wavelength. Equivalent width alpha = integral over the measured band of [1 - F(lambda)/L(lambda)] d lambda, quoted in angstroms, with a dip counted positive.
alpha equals 2.75 angstroms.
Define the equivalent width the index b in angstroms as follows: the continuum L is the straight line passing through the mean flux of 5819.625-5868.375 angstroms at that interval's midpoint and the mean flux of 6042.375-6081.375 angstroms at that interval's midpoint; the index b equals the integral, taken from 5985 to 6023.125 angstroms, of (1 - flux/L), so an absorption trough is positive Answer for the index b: 2.34 angstroms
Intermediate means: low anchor 4.53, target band 4.33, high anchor 4.64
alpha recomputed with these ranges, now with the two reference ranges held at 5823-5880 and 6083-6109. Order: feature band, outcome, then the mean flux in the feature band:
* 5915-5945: 0.8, 4.4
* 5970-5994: 0.1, 4.51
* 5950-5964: 0.5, 4.36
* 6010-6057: 1.2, 4.41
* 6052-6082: -0.8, 4.64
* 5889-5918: 3.1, 4.05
